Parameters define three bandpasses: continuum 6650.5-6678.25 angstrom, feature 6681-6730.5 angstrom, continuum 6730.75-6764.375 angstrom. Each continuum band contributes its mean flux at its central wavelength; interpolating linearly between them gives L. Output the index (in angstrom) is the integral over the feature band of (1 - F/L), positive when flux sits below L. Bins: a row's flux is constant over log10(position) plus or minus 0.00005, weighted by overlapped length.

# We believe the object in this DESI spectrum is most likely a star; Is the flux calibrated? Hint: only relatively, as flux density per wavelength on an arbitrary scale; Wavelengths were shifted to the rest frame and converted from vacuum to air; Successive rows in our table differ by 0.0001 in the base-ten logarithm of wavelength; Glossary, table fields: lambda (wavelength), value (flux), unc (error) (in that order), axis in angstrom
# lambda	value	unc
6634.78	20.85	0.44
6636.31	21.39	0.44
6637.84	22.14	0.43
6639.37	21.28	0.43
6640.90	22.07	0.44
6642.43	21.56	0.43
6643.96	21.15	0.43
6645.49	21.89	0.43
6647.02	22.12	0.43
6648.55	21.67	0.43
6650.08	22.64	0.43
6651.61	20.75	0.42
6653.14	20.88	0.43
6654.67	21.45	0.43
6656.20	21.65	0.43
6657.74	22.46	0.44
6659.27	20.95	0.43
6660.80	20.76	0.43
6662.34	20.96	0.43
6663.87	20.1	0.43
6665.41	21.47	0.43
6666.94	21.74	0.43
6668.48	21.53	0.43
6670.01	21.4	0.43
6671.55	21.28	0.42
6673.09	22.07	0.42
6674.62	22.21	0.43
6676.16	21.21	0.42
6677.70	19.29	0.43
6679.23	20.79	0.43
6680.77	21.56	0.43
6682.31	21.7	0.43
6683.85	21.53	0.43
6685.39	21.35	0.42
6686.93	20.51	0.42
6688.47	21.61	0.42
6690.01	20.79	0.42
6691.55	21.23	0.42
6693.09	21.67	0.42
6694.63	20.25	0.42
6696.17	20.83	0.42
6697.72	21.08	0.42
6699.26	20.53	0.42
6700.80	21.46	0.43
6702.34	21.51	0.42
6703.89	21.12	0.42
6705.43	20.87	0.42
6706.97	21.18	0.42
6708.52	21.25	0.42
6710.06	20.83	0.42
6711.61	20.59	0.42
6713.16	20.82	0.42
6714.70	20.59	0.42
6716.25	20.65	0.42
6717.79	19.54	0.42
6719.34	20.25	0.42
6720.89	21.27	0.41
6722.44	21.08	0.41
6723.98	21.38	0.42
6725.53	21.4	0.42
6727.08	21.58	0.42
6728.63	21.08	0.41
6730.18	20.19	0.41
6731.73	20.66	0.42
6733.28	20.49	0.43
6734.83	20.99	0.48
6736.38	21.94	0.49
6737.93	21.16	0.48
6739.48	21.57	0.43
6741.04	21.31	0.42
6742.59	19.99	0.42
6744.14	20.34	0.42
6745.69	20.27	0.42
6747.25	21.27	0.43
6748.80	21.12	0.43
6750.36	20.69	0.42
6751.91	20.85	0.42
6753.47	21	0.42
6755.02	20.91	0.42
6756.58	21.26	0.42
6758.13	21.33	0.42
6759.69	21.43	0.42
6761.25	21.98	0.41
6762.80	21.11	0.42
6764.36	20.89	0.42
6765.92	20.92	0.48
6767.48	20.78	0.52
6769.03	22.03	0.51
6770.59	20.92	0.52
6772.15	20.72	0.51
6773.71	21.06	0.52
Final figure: 0.33 angstrom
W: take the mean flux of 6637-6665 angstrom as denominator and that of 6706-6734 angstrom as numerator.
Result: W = 0.97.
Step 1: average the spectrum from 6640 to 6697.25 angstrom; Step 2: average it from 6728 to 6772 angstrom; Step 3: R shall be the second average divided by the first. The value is 0.99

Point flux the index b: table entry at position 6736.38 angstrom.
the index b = 21.94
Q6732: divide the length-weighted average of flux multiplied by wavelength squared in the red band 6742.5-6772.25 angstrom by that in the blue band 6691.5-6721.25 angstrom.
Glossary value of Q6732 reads 1.02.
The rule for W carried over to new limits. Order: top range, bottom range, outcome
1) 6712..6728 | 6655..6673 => 0.98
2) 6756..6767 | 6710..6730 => 1.02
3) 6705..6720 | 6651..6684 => 0.97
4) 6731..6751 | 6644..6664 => 0.97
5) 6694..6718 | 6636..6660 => 0.96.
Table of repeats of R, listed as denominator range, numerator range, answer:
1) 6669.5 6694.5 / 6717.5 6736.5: 0.98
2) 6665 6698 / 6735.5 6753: 0.99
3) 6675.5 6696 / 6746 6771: 1.01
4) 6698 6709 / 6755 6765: 1.01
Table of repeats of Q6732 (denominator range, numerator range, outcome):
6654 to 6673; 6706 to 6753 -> 1.00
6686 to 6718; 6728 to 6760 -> 1.01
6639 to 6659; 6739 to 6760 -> 1.00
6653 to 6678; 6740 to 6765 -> 1.01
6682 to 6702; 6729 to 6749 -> 1.00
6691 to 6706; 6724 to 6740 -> 1.01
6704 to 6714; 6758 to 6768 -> 1.03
